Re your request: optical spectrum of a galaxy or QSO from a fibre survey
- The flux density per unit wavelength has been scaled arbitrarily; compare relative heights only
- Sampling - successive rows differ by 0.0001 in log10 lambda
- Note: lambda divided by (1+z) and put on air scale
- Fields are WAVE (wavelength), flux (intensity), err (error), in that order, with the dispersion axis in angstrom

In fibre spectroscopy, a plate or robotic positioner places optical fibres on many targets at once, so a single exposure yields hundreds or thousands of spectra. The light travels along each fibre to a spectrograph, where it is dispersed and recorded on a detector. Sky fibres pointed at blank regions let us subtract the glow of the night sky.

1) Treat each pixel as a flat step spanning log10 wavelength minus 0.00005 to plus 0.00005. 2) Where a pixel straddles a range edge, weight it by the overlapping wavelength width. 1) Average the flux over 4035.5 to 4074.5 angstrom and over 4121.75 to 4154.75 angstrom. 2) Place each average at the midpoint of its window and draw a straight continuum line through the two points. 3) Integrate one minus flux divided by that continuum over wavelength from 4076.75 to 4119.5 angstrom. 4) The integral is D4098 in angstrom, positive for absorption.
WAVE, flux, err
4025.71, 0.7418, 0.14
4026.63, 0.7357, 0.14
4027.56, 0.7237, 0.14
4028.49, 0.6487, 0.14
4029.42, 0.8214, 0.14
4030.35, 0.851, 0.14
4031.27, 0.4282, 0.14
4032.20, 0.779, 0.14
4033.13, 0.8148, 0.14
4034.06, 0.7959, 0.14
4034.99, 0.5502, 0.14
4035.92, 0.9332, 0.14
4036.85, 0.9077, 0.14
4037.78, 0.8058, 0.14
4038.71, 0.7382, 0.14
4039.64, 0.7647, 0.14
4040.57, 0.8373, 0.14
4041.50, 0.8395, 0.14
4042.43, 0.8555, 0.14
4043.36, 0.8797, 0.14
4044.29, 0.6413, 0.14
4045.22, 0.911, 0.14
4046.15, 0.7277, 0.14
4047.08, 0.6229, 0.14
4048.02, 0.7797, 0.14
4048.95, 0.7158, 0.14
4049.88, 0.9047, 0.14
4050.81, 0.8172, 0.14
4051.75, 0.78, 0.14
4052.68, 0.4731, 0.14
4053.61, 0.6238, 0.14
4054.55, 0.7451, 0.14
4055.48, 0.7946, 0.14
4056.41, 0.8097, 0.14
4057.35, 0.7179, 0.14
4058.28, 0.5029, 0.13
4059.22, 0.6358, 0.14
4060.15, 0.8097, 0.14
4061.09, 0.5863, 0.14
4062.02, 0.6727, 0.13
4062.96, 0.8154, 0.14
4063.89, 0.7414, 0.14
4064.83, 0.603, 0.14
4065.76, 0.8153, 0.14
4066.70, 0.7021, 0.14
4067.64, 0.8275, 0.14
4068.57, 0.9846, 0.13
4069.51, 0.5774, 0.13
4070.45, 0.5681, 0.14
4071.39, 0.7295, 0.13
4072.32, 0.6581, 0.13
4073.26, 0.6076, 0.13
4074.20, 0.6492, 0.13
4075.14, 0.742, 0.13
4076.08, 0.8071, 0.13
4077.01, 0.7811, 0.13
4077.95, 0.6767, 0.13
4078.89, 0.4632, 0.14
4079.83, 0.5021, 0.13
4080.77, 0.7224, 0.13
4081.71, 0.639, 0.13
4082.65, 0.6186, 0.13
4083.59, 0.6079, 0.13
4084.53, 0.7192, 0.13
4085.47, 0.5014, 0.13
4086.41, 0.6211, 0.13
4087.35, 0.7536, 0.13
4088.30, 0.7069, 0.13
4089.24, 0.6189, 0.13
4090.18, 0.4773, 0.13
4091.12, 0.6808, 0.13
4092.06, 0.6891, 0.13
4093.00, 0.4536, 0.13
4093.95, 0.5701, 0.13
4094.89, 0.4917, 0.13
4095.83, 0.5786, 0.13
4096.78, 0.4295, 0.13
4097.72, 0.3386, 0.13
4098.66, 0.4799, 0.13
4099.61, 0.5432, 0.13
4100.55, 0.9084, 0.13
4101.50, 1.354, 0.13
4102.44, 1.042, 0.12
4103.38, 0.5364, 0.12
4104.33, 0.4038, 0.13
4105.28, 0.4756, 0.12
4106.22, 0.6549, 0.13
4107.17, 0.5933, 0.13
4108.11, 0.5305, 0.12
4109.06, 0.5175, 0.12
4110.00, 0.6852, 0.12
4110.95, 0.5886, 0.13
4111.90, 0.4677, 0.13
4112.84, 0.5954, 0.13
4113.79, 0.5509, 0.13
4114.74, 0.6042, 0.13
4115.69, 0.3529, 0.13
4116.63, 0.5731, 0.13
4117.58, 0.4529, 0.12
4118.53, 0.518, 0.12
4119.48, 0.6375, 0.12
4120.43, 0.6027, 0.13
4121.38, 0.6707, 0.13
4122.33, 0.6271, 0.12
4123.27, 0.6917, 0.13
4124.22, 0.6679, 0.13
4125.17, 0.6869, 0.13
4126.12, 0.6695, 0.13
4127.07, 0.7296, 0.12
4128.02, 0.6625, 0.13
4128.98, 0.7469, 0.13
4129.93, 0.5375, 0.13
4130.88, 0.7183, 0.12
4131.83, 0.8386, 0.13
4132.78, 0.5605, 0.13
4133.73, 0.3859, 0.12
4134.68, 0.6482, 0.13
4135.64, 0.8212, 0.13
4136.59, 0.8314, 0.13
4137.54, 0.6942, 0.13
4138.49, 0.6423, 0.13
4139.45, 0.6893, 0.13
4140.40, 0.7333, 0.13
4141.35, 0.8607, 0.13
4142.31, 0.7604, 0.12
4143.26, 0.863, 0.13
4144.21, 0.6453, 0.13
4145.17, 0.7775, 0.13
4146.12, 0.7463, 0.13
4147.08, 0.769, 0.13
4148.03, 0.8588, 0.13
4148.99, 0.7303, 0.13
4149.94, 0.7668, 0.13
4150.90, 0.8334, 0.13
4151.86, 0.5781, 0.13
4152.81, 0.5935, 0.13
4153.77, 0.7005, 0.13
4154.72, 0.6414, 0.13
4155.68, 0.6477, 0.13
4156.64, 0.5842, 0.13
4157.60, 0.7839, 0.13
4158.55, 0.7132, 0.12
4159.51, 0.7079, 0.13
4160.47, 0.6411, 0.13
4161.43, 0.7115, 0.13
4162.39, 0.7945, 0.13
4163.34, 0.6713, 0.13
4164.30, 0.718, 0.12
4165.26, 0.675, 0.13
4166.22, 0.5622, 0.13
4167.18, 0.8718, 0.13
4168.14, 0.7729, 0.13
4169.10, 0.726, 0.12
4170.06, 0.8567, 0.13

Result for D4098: 7.24 angstrom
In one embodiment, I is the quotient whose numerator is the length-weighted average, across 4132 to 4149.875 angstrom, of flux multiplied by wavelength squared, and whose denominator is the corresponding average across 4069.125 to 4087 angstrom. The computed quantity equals 1.17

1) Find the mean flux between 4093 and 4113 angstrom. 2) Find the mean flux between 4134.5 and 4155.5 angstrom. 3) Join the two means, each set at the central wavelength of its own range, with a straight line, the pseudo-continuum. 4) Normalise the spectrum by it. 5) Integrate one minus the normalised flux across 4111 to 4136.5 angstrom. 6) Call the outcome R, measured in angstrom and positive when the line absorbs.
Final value 2.0 angstrom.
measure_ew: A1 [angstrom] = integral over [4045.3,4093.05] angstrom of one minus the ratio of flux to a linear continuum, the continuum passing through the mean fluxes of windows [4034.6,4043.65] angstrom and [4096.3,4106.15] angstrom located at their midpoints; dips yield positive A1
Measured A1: 3.2 angstrom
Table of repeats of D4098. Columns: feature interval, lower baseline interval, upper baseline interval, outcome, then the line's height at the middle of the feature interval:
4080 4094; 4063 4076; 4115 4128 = 1.1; 0.679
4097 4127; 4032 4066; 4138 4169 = 4.8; 0.732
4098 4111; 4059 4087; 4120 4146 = 0.5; 0.689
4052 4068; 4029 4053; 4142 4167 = 1.3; 0.76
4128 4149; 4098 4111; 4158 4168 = -0.9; 0.69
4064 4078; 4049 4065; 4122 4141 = -0.2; 0.705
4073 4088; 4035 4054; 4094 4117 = 0.4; 0.668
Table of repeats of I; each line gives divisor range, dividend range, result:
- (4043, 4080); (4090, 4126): 0.86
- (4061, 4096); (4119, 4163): 1.10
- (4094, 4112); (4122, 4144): 1.16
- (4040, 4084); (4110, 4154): 0.97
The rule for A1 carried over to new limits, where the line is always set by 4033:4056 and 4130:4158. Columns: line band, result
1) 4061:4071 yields 0.5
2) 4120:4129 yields 0.6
